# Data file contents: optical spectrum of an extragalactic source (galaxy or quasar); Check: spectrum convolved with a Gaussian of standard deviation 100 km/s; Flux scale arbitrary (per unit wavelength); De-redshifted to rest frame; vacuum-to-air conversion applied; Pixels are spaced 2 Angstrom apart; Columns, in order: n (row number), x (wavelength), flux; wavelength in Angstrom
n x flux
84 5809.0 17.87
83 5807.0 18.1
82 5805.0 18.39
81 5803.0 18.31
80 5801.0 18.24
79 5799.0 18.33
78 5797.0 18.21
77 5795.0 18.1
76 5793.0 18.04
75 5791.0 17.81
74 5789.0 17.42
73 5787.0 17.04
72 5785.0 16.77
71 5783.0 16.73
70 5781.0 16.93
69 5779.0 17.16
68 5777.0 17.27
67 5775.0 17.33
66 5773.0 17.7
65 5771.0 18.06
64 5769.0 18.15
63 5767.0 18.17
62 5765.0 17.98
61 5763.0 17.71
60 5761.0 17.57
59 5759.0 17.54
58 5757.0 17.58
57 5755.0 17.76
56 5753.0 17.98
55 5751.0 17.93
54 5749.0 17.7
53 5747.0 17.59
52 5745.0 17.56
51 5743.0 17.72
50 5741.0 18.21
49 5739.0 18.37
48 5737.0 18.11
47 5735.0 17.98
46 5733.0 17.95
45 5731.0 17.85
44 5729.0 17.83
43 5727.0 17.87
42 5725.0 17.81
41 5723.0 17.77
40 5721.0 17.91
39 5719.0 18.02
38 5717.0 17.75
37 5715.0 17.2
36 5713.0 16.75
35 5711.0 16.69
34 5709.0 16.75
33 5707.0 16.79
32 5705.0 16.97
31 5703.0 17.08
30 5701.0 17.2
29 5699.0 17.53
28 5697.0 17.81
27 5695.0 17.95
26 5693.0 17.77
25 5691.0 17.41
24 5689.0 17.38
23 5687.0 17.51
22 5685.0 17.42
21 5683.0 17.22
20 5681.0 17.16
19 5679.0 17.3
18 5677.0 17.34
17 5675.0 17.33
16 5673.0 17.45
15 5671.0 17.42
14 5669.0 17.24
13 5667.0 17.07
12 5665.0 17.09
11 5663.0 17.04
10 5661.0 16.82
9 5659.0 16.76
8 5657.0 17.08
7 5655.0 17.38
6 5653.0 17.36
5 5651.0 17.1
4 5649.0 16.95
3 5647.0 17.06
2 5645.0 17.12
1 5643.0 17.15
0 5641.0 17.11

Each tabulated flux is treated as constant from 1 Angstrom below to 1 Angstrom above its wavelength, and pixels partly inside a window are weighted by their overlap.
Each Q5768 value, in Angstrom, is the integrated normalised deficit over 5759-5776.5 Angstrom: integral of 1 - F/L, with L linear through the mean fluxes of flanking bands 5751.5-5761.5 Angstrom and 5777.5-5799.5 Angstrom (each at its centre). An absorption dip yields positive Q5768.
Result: -0.2 Angstrom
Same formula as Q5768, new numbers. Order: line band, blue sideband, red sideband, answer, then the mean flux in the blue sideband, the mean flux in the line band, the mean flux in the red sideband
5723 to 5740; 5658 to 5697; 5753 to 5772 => -0.30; 17.3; 18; 17.8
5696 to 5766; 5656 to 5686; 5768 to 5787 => -1.45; 17.2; 17.6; 17.3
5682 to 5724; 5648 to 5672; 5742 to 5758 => 0.07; 17.1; 17.4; 17.7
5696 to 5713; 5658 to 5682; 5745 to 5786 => 0.23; 17.2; 17.1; 17.6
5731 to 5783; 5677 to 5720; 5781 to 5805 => -0.52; 17.3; 17.7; 17.7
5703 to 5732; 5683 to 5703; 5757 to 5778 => 0.29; 17.5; 17.4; 17.7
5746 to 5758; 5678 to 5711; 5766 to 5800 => -0.18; 17.3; 17.8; 17.6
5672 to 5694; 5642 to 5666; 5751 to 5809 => -0.21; 17.1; 17.4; 17.7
